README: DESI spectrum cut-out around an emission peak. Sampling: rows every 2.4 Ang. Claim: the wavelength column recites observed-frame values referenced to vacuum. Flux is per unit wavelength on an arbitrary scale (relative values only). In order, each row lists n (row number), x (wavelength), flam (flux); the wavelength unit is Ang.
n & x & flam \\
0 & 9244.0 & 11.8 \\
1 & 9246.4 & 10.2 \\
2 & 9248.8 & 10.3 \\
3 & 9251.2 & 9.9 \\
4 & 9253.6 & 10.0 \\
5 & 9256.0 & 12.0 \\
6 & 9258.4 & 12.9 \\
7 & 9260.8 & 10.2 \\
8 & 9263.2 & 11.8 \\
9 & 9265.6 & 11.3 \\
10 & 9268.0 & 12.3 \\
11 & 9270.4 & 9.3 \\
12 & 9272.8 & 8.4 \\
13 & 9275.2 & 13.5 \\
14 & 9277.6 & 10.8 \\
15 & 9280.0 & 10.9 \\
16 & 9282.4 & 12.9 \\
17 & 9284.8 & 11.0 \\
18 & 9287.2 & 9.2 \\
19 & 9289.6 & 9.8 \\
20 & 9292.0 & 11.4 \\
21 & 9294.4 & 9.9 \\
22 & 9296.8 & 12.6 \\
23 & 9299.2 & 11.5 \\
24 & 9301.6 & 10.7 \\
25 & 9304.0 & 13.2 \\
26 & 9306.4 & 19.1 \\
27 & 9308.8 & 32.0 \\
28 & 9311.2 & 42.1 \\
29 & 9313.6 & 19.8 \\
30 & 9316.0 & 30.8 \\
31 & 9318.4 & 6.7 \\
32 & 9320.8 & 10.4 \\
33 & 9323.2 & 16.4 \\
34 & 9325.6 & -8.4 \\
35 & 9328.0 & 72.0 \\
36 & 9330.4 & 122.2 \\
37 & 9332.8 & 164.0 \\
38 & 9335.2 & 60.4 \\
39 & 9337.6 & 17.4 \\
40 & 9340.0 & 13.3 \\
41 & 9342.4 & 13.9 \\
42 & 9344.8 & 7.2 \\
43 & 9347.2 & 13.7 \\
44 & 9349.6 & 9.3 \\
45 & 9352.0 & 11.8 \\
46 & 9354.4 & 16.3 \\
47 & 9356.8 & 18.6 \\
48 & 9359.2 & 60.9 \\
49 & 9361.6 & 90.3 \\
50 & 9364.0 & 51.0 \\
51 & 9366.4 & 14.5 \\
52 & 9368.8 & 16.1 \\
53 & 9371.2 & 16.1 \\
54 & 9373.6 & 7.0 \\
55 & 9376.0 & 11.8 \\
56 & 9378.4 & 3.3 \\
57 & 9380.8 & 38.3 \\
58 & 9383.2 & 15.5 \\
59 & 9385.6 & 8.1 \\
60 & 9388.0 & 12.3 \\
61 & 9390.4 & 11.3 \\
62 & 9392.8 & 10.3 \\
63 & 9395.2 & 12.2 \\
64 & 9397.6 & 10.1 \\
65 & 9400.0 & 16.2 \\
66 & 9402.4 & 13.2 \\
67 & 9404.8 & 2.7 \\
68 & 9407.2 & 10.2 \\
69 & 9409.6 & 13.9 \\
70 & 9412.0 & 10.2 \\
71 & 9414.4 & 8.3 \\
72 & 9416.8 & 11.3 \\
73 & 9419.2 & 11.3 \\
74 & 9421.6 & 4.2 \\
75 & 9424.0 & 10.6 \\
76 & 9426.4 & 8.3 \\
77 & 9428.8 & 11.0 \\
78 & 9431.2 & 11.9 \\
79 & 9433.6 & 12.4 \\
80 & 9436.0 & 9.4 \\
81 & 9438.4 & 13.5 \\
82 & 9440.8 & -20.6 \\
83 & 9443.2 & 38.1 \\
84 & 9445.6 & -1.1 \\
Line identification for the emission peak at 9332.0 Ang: H-alpha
